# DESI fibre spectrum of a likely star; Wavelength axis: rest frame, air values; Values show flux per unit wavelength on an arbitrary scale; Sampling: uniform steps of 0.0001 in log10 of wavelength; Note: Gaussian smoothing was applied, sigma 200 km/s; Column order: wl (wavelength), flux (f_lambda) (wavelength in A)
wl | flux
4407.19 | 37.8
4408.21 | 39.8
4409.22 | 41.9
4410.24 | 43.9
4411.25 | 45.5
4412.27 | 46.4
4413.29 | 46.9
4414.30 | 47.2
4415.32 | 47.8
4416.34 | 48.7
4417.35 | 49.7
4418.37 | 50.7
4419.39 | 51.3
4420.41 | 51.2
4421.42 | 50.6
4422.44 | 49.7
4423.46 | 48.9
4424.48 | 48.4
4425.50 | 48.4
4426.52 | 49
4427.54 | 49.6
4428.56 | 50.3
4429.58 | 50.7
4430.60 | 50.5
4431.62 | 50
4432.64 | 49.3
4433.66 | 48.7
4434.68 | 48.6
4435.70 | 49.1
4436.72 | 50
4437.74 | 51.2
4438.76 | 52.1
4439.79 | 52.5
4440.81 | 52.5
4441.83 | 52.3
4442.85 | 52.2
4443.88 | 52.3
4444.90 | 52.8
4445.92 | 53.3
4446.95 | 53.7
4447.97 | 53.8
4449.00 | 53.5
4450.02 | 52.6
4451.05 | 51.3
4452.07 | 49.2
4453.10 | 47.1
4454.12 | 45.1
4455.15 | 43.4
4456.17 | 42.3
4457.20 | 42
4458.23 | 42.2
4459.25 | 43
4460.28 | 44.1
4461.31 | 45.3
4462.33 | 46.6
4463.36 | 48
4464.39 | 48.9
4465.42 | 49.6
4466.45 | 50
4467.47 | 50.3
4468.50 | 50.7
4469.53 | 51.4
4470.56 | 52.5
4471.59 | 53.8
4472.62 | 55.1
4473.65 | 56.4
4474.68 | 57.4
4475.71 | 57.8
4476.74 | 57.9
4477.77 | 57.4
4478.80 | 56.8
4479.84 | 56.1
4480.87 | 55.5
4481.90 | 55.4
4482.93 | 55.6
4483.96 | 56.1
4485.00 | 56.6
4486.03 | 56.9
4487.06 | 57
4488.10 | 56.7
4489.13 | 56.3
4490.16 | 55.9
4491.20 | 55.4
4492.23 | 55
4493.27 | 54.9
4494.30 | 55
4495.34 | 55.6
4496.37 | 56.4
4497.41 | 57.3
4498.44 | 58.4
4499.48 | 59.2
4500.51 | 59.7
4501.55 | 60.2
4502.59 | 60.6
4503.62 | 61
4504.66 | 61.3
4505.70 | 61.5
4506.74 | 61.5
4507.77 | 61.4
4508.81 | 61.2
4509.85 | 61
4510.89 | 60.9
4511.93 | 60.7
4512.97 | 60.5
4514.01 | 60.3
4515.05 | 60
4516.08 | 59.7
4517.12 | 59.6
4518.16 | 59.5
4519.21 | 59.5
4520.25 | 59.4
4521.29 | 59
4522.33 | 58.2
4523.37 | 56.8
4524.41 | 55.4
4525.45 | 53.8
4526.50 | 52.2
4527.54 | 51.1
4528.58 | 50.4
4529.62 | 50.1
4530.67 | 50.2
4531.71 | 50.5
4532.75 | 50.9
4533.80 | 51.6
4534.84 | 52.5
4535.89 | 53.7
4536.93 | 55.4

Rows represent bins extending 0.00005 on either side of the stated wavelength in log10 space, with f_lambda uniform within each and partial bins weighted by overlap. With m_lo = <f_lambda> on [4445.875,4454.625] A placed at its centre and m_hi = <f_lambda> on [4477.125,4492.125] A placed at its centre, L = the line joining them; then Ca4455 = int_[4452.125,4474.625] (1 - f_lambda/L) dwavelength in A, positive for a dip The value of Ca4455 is 2.0 A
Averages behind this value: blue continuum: 50.9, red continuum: 56.2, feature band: 48.2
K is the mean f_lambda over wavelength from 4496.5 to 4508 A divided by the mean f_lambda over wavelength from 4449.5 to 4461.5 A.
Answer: 1.32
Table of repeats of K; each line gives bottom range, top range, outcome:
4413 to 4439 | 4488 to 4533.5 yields 1.16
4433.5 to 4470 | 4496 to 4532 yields 1.18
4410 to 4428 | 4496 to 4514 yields 1.24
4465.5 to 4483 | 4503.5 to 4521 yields 1.11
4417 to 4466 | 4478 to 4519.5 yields 1.18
